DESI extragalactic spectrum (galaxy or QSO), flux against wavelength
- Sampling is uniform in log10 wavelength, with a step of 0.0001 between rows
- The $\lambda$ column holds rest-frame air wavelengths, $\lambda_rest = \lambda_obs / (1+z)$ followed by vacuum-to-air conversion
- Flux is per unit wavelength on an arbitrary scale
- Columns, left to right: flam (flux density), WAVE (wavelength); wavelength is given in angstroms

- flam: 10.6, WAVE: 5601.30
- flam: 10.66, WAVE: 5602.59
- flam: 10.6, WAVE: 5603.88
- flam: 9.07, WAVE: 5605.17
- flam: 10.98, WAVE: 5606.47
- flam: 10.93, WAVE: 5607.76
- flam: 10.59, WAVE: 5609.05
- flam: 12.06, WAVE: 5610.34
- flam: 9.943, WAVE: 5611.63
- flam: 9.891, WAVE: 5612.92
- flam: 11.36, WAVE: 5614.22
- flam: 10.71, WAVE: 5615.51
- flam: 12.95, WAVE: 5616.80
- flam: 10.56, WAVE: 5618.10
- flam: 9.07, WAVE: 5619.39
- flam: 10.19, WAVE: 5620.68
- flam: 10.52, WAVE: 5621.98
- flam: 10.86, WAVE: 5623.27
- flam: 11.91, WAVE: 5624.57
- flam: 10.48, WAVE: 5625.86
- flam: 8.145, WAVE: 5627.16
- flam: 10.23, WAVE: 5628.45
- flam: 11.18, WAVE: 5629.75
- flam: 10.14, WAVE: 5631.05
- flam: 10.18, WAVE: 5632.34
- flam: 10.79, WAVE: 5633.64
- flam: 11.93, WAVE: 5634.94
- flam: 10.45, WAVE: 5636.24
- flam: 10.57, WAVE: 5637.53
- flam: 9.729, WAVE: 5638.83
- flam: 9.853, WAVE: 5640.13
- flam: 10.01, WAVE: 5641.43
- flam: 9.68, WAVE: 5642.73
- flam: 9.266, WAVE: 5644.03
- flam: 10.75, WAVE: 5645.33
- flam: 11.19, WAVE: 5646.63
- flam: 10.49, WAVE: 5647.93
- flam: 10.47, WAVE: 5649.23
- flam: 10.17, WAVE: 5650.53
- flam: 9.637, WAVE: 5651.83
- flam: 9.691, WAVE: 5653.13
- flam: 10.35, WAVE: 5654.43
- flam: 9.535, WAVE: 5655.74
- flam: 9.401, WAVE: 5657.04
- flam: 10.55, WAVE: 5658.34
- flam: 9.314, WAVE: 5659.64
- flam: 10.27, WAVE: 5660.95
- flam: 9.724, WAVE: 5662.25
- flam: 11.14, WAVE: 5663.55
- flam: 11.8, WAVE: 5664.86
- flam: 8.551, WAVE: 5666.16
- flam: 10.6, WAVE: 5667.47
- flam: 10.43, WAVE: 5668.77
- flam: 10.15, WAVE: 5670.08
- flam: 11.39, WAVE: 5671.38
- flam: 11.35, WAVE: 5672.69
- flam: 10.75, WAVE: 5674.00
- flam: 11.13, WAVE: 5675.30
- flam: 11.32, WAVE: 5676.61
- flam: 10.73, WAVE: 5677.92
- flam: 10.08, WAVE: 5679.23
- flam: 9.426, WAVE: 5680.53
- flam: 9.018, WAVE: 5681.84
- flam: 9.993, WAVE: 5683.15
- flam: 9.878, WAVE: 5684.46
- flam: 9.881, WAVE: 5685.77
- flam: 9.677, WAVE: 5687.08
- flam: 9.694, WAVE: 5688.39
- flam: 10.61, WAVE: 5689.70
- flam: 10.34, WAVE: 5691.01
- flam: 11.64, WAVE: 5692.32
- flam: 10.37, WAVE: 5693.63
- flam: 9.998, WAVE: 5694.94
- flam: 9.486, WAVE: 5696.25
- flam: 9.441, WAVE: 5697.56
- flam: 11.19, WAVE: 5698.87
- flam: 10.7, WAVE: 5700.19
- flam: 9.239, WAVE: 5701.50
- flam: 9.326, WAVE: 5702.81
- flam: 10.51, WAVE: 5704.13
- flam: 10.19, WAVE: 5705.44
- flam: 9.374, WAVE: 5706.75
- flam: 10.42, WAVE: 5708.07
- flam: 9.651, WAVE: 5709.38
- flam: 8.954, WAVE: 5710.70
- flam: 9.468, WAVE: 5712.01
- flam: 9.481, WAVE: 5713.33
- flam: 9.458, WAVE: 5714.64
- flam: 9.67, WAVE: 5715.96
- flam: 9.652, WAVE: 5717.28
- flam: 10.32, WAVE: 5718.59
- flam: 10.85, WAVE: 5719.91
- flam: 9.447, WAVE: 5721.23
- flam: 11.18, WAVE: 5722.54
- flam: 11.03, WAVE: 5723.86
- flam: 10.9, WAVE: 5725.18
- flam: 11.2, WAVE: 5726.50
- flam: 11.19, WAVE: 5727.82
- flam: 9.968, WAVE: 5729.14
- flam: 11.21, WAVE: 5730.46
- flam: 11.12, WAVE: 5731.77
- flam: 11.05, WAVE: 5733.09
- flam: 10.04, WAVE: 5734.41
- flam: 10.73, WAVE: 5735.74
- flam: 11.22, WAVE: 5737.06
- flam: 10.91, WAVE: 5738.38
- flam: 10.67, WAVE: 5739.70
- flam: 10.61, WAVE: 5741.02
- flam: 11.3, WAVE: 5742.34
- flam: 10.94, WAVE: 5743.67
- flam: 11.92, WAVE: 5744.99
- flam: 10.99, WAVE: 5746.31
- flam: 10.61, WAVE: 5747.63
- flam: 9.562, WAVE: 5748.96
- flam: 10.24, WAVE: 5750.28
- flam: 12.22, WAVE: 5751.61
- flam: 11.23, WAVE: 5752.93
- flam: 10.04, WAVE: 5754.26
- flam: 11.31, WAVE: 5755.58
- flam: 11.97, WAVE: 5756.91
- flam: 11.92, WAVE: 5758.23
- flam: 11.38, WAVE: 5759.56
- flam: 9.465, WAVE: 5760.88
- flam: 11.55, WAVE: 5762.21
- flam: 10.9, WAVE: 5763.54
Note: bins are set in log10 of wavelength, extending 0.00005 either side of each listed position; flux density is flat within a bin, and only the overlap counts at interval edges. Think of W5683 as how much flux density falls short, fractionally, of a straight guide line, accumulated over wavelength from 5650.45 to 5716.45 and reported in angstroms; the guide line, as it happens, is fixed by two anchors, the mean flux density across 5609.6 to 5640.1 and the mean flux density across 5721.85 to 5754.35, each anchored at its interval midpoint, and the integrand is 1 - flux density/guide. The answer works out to 4.0 angstroms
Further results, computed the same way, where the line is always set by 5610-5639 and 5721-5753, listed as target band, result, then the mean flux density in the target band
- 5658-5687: 1.1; 10.3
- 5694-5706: 0.9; 10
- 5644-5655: 0.4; 10.3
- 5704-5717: 1.4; 9.68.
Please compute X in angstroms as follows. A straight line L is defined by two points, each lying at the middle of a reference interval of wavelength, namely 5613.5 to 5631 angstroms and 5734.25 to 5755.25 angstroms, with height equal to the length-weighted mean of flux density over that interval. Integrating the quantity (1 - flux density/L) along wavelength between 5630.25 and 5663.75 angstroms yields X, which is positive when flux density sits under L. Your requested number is 1.4 angstroms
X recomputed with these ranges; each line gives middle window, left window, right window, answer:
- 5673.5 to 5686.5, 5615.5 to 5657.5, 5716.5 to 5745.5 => 0.4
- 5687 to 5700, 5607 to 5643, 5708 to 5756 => 0.3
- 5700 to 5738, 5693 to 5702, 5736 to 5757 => 0.7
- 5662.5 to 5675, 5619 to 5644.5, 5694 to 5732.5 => -0.5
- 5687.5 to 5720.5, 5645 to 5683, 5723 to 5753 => 2.0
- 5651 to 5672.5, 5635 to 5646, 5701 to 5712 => -0.4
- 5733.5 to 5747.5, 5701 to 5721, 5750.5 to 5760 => -0.1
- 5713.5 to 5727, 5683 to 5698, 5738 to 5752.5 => 0.3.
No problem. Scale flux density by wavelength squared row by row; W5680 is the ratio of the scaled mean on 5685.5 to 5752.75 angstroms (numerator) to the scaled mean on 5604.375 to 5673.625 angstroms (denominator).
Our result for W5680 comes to 1.03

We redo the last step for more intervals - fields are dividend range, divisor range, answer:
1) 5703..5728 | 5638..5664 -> 1.03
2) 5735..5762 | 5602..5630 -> 1.09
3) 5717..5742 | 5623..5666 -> 1.08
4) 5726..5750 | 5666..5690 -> 1.08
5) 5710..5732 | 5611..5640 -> 1.01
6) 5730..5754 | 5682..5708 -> 1.10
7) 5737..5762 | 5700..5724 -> 1.12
